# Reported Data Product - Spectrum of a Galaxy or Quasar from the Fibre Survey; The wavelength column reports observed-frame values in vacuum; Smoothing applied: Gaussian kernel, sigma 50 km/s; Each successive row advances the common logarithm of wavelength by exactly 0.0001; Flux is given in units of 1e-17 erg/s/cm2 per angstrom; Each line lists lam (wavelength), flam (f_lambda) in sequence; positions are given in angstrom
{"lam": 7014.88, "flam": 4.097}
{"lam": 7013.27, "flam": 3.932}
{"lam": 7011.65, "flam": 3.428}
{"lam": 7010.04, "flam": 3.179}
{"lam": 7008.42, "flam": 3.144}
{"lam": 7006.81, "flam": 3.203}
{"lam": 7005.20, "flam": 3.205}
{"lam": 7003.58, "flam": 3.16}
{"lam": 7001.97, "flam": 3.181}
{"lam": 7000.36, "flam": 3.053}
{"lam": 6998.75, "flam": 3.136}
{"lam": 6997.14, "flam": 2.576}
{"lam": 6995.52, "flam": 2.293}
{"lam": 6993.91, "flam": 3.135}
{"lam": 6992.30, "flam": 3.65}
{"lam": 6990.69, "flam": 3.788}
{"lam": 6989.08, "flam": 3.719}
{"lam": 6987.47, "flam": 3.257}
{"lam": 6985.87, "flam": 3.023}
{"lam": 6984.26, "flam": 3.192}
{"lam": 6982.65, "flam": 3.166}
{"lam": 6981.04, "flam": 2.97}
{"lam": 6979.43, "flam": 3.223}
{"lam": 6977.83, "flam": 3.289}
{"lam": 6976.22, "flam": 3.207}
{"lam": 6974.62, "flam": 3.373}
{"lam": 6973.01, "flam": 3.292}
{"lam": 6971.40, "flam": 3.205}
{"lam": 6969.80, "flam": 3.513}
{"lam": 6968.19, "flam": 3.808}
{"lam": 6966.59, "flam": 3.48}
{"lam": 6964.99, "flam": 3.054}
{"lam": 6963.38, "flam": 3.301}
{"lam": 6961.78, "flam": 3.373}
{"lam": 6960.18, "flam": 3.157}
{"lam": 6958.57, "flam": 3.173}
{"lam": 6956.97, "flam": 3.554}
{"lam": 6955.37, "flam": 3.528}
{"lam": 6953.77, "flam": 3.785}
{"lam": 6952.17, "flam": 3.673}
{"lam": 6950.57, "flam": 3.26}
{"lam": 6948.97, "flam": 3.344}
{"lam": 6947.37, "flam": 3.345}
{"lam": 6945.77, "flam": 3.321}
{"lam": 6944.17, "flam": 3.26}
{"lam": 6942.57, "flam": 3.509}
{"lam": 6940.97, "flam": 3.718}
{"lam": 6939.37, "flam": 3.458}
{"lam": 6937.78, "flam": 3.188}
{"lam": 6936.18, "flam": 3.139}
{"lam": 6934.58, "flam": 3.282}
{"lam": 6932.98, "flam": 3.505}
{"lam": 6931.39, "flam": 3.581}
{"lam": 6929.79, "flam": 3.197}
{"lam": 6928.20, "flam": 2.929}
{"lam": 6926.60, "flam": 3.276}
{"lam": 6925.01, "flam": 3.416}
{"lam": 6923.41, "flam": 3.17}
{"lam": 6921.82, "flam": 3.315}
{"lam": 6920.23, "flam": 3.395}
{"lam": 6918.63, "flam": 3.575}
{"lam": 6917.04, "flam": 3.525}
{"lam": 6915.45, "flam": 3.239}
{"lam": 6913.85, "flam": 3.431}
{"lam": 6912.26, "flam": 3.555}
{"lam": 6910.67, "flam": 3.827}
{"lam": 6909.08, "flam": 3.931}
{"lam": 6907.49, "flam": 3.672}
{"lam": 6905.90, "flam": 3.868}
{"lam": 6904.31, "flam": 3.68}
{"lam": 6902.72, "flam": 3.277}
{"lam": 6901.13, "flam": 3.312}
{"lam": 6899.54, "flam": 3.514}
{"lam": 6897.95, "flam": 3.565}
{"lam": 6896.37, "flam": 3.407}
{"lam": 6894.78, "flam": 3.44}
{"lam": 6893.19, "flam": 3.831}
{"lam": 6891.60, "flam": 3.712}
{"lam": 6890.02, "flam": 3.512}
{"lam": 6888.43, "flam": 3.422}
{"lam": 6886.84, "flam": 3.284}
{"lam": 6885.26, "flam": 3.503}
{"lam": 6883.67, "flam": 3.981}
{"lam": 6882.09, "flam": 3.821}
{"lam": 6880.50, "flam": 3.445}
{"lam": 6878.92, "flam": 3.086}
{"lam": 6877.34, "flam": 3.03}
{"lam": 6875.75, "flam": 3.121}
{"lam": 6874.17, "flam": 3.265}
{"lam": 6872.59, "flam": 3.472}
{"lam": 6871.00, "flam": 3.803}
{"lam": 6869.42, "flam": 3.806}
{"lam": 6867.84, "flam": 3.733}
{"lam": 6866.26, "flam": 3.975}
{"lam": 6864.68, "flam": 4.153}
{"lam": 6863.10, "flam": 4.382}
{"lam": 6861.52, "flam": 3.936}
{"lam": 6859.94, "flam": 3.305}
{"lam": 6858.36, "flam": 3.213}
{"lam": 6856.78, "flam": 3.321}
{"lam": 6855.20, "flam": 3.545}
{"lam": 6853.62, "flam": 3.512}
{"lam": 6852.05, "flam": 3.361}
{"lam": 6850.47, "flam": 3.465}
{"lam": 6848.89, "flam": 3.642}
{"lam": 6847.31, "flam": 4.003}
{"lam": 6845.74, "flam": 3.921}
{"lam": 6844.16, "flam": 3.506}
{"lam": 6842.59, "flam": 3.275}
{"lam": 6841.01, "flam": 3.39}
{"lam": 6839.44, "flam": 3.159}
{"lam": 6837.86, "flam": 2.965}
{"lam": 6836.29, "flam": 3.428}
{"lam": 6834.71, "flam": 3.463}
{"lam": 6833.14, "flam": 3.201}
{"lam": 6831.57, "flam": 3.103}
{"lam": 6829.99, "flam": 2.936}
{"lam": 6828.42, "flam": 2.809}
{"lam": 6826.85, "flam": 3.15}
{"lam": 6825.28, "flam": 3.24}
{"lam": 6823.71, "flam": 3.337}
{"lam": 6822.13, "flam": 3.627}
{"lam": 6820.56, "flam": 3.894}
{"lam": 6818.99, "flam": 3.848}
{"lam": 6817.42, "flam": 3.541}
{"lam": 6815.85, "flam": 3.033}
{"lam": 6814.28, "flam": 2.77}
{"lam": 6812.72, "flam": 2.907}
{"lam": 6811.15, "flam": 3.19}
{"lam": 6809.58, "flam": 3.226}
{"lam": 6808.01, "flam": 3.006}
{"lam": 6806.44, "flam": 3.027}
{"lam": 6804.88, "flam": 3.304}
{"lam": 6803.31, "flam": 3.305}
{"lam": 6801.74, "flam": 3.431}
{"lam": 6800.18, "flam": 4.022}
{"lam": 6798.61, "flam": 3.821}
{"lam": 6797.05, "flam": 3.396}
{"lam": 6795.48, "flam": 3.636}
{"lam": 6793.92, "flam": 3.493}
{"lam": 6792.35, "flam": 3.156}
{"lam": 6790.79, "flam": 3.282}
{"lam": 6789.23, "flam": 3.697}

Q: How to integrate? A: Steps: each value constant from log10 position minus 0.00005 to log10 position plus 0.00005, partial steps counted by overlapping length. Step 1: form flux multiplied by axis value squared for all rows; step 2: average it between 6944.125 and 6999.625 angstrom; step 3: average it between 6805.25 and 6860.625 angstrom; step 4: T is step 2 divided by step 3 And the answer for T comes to 1.0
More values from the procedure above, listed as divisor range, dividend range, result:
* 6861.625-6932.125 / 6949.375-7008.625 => 0.95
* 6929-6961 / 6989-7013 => 0.95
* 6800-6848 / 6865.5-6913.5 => 1.10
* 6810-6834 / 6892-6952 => 1.09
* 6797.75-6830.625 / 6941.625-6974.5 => 1.07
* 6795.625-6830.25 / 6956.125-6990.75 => 1.05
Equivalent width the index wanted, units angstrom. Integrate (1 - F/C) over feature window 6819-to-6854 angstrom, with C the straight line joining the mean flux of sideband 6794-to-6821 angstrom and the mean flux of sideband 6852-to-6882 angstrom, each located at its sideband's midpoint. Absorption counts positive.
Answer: 0.8 angstrom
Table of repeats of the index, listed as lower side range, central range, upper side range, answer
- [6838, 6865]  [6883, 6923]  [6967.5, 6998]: -1.22 angstrom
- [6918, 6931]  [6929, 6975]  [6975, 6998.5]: -2.16 angstrom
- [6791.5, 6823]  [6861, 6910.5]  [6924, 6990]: -3.69 angstrom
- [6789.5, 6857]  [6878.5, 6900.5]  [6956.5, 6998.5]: -1.48 angstrom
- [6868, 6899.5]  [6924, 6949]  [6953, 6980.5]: 0.56 angstrom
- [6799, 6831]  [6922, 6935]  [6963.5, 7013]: -0.17 angstrom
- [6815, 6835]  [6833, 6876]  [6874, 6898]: -2.14 angstrom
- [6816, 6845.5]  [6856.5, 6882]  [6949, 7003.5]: -1.99 angstrom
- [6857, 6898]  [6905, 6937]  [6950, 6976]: 0.47 angstrom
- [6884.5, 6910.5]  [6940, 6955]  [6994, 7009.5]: -0.80 angstrom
